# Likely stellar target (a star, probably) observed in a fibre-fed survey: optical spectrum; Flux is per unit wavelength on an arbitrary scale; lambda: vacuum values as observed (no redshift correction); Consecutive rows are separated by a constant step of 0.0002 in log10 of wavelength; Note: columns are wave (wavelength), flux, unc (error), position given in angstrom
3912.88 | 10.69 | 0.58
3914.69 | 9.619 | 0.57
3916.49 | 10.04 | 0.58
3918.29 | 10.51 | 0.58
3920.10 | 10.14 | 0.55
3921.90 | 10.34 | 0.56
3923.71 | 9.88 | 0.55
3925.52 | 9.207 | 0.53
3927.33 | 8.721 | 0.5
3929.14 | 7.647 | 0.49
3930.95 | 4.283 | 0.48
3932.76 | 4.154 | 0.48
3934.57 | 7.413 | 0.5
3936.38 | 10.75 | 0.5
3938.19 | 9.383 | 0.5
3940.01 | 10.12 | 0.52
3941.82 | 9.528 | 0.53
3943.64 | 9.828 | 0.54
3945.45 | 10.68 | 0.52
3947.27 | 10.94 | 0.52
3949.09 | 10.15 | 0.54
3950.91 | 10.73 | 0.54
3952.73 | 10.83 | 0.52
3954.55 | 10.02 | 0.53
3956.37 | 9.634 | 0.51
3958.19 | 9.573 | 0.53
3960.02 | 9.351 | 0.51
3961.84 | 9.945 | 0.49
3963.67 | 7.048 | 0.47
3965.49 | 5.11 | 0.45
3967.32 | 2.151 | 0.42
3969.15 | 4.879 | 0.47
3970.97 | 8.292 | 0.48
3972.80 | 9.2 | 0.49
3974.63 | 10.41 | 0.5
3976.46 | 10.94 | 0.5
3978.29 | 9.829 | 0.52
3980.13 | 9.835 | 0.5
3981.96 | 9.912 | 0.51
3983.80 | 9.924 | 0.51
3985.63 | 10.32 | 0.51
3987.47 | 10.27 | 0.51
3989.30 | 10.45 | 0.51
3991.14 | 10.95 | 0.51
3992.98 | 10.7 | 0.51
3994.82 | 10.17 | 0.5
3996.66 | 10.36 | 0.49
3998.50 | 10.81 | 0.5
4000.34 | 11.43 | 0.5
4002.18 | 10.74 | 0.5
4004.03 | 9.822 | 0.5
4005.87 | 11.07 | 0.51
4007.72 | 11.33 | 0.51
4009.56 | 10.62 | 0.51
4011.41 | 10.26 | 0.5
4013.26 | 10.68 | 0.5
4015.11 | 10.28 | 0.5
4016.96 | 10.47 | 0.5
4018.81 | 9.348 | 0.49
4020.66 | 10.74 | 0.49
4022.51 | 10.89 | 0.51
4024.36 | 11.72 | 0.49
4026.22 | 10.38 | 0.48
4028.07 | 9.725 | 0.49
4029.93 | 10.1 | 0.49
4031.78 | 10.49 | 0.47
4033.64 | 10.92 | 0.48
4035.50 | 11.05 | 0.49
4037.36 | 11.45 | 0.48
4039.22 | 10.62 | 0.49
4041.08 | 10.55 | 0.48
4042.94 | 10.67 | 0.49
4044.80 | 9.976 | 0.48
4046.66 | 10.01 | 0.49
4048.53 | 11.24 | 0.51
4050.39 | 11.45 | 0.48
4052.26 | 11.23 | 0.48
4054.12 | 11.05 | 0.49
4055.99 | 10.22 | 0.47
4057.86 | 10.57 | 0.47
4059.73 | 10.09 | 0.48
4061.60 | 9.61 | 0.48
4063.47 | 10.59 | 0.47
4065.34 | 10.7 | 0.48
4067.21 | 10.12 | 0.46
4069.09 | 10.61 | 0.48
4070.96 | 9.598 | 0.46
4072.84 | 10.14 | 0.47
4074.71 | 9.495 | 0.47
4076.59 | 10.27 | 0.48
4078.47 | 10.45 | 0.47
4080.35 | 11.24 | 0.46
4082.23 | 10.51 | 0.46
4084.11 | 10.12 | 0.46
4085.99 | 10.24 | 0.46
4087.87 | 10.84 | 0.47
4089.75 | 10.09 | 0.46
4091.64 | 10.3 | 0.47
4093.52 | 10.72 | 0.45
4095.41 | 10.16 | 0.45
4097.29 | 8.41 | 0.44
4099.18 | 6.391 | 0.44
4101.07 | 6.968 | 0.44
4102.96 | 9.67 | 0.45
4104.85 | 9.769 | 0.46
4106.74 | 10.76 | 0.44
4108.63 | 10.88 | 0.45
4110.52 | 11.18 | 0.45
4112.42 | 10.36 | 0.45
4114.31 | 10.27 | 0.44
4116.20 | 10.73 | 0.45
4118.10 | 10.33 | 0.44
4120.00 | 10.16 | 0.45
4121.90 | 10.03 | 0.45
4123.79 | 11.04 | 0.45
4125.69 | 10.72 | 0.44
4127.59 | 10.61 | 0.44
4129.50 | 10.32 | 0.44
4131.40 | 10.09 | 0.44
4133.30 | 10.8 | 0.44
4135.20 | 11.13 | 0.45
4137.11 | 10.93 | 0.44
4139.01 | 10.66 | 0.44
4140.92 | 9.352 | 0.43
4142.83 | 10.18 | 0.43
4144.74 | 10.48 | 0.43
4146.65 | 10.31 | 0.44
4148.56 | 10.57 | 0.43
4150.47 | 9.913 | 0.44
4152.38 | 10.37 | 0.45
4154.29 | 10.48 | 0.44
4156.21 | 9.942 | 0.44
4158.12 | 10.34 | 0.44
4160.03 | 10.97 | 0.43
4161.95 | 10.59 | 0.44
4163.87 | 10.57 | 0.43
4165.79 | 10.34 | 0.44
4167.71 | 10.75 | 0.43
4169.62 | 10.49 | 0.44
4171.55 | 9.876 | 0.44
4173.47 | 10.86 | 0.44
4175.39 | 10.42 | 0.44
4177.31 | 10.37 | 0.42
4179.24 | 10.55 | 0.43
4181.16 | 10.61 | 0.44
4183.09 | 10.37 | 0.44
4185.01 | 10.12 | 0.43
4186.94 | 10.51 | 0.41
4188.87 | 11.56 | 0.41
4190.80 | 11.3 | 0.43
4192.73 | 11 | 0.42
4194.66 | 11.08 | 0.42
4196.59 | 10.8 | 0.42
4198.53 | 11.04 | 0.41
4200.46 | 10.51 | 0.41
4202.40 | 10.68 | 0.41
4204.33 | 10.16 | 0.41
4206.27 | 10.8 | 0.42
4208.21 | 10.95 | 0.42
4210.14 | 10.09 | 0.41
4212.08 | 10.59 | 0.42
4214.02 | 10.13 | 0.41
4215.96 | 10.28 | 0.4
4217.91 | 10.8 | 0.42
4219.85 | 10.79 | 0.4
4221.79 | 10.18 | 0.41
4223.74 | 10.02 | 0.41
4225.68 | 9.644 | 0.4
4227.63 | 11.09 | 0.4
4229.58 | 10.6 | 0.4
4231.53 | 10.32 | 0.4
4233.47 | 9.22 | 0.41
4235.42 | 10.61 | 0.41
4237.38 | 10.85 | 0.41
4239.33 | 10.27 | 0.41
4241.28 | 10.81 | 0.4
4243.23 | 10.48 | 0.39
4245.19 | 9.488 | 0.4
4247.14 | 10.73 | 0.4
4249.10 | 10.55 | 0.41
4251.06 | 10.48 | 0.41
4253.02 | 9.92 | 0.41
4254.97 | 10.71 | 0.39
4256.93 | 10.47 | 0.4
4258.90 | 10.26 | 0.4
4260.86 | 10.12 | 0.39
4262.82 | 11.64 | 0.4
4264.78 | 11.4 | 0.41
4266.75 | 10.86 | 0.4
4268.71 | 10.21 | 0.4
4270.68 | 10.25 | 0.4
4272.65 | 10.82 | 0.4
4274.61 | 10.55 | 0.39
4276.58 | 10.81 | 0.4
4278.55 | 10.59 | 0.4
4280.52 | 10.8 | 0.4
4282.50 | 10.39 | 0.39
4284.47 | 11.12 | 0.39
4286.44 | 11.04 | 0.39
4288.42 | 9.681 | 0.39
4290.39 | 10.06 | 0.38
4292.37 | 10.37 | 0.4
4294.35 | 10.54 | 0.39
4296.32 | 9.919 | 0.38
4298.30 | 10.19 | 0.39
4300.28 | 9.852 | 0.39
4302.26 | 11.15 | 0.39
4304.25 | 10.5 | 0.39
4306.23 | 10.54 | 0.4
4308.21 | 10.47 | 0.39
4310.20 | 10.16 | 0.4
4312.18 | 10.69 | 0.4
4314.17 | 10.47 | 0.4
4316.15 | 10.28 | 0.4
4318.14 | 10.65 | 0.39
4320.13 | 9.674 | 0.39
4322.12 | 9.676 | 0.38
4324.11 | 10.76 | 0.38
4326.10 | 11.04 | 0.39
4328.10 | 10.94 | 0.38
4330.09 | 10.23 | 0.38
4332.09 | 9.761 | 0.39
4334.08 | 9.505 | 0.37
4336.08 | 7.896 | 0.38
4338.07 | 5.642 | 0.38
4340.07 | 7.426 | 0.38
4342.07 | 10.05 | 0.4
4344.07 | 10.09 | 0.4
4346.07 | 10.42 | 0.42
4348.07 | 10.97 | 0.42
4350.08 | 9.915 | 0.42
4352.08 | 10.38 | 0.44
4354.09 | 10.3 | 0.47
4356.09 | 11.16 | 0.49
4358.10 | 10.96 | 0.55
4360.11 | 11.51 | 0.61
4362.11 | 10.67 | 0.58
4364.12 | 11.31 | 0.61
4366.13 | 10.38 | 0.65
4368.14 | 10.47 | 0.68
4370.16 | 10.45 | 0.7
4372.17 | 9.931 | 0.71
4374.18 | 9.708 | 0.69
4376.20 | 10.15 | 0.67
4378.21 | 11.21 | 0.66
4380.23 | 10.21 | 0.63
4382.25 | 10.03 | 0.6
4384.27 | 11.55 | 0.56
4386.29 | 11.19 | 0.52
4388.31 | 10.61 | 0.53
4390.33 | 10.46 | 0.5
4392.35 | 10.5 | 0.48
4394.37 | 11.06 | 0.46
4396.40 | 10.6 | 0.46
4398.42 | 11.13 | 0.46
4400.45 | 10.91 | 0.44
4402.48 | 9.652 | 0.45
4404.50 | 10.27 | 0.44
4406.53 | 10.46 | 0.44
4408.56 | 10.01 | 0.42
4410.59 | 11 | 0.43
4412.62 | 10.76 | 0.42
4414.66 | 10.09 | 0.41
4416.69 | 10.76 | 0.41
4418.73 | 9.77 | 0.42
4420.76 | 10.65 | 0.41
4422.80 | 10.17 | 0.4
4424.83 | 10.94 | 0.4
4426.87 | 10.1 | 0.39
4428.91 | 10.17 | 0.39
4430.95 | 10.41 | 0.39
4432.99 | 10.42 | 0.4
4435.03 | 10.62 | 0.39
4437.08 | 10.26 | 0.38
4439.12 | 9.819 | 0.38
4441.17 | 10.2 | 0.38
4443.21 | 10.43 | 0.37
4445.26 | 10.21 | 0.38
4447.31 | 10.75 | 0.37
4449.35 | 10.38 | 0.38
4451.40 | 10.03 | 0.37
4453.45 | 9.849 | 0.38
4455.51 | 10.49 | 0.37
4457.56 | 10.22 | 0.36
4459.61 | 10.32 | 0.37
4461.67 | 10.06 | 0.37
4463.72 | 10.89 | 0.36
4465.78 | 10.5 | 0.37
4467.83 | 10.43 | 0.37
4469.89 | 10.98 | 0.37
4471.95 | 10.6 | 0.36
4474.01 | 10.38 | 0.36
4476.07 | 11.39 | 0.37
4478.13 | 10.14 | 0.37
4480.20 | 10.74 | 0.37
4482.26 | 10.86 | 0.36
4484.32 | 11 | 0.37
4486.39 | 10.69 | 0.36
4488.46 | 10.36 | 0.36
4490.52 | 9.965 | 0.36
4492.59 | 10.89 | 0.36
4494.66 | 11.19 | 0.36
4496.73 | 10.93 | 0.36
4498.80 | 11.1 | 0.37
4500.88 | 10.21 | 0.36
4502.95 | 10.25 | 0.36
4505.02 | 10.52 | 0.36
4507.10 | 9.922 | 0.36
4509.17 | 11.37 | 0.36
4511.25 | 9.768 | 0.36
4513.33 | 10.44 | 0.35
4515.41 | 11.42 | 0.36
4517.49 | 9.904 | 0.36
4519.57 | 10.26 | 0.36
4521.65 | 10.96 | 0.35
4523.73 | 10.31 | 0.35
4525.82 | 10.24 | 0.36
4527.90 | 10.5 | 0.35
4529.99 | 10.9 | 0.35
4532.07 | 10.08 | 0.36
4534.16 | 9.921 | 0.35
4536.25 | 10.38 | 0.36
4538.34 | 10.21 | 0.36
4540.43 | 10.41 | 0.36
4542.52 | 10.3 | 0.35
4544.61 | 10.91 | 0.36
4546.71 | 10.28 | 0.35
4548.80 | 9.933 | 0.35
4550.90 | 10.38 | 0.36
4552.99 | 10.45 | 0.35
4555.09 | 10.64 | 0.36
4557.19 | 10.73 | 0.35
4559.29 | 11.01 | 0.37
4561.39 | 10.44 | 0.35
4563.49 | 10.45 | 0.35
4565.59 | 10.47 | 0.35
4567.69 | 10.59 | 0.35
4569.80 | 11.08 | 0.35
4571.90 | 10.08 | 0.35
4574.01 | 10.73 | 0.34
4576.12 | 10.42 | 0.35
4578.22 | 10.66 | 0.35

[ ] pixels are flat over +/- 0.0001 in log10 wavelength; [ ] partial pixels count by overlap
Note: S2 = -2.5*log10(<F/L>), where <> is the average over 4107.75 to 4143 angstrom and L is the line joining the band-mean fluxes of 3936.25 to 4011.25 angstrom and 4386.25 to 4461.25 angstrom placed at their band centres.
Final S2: -0.06 mag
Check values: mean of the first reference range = 9.7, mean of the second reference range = 10.4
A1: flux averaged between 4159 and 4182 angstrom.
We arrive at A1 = 10.5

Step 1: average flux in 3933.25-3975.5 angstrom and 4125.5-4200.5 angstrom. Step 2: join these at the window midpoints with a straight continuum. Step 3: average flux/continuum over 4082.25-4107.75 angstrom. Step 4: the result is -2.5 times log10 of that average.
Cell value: 0.04 mag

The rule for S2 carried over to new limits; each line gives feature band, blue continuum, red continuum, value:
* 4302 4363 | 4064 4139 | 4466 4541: 0.030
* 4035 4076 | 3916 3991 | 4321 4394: -0.122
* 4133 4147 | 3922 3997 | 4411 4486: -0.093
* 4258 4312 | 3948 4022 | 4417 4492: -0.037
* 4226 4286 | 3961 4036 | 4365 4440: -0.032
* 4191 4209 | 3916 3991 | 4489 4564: -0.117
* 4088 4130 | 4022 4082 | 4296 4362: 0.047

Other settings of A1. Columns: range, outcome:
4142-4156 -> 10.3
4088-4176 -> 10.2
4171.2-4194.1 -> 10.7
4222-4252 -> 10.3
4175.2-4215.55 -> 10.7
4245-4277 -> 10.6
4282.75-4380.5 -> 10.2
